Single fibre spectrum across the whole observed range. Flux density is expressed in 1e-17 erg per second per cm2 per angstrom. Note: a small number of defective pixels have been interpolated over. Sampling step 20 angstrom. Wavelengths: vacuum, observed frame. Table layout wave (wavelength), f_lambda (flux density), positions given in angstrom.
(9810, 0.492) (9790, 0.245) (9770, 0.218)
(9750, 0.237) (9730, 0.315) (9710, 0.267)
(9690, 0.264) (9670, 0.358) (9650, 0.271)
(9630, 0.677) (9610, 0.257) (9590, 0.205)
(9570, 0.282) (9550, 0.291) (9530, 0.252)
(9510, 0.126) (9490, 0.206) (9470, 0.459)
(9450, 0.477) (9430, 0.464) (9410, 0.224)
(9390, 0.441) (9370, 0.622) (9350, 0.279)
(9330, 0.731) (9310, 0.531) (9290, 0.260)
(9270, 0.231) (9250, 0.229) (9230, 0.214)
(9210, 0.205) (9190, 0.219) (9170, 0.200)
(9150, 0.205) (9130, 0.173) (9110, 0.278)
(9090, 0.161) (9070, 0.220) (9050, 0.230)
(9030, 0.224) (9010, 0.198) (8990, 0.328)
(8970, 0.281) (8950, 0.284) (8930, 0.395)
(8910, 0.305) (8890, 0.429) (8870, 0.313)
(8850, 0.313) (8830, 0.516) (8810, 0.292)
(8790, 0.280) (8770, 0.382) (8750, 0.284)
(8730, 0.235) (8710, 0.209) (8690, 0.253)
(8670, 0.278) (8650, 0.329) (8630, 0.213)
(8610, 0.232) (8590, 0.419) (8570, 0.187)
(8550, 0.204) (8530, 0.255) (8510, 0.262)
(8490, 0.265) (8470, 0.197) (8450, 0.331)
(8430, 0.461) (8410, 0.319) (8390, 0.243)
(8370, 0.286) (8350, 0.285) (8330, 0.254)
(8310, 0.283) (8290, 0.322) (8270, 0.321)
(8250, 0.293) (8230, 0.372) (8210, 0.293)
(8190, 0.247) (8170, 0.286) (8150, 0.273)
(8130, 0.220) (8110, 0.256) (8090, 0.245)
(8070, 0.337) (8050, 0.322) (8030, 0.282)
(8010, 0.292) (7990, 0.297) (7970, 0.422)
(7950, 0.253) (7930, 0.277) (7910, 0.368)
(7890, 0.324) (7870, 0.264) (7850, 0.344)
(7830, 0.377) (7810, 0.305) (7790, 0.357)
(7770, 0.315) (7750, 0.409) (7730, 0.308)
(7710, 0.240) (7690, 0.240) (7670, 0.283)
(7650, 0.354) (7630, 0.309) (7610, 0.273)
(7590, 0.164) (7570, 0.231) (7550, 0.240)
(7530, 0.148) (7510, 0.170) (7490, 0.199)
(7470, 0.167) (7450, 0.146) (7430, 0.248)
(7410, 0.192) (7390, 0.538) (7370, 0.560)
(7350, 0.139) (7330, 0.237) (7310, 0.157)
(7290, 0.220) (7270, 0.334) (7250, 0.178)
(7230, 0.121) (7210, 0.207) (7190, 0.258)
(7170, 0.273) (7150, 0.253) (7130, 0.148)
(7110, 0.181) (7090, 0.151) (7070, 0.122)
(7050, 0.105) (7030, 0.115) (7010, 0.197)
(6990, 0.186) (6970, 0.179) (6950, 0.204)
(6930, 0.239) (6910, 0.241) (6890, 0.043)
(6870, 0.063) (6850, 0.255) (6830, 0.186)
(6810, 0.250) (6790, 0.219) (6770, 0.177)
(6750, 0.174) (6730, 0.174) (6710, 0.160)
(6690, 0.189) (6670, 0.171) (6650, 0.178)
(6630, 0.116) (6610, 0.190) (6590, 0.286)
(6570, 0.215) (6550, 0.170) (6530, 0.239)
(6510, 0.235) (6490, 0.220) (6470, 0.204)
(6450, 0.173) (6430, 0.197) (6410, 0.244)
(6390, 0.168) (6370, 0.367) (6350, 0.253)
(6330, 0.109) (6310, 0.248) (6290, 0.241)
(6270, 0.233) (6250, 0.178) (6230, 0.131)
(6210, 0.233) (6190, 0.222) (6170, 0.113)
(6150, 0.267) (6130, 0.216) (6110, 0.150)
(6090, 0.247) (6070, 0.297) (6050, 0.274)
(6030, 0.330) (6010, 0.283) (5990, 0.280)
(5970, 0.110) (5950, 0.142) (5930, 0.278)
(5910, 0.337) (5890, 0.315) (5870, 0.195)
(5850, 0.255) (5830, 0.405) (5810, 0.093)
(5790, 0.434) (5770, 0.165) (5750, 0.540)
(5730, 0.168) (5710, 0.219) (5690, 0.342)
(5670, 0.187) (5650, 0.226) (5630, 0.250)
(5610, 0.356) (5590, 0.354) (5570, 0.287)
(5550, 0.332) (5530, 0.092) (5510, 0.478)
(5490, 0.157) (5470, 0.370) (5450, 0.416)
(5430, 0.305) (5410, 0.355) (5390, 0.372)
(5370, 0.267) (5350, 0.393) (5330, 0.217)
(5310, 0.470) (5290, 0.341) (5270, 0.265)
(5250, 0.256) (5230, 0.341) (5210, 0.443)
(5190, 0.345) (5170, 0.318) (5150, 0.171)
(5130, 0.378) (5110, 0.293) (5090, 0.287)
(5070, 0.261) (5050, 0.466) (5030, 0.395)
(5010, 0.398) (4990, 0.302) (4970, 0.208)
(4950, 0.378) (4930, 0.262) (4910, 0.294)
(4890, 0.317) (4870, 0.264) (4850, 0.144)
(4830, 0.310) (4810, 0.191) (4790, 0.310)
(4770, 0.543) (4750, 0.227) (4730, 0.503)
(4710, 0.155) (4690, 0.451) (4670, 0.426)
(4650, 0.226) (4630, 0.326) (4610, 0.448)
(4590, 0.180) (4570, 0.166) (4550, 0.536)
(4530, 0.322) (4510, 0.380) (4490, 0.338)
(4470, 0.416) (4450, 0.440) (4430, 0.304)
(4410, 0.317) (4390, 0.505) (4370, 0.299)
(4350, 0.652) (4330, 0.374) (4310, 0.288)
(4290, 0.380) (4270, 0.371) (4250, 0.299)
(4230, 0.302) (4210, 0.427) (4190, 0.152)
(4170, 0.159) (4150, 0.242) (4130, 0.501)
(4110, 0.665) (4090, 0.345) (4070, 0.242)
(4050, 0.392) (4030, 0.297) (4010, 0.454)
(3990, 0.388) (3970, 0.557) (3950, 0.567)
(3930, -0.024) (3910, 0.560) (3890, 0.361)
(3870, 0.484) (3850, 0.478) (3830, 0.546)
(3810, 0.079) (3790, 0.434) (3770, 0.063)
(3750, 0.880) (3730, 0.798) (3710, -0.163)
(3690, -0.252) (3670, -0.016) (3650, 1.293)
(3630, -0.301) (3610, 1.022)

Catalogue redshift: 0.98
